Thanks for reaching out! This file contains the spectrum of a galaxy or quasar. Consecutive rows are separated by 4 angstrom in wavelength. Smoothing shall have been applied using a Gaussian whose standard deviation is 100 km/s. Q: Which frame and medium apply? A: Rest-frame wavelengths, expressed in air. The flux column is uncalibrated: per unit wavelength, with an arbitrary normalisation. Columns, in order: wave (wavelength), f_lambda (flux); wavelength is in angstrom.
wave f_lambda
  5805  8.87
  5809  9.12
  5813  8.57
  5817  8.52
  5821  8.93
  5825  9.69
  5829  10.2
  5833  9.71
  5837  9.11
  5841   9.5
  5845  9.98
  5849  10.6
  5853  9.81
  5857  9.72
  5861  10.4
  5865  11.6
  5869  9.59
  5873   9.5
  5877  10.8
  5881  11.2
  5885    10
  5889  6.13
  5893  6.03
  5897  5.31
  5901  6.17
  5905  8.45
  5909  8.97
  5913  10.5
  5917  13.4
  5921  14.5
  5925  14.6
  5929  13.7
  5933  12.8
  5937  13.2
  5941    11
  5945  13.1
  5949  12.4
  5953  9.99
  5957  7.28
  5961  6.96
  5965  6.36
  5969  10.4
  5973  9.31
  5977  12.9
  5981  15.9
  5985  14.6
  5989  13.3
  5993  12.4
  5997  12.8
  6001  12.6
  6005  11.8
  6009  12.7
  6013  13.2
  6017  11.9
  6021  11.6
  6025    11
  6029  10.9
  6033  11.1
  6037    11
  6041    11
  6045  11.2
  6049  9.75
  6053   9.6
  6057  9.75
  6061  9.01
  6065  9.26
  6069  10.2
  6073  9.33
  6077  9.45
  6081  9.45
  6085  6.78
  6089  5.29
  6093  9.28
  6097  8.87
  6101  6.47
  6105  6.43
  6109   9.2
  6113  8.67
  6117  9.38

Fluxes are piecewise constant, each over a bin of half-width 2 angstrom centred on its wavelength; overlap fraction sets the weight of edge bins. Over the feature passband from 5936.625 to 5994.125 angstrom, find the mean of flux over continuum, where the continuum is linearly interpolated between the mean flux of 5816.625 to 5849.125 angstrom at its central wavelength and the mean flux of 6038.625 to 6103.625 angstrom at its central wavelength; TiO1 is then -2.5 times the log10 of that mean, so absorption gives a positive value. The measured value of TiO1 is -0.21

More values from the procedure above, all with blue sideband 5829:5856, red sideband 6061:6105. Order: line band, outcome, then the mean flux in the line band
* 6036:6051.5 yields -0.23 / 10.7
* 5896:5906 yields 0.39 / 6.6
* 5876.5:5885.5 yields -0.13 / 10.8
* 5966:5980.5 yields -0.22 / 11.1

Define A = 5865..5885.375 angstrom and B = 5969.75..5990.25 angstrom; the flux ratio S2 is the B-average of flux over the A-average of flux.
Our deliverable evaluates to 1.3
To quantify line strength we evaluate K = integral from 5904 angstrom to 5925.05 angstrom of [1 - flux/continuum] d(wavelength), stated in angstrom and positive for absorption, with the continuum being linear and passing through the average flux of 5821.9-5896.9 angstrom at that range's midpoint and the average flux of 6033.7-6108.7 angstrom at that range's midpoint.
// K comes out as -5.00 angstrom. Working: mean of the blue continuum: 9.52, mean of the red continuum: 9.05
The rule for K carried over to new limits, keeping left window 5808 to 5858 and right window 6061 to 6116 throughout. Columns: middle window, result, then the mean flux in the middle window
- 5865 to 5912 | 3.6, 8.56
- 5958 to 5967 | 2.2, 6.73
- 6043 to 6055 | -2.3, 10.2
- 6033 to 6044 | -3.1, 11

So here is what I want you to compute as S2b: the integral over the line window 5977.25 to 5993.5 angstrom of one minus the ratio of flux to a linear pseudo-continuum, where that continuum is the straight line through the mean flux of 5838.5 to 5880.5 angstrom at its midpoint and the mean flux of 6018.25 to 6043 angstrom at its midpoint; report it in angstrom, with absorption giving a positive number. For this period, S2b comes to -4.8 angstrom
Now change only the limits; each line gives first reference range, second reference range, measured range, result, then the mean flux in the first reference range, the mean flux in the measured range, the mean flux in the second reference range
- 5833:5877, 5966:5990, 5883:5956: 5.3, 10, 10.5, 12.4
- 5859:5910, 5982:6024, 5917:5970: -3.7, 8.78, 11.4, 12.7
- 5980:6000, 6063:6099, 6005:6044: 0.5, 13.6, 11.6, 8.66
